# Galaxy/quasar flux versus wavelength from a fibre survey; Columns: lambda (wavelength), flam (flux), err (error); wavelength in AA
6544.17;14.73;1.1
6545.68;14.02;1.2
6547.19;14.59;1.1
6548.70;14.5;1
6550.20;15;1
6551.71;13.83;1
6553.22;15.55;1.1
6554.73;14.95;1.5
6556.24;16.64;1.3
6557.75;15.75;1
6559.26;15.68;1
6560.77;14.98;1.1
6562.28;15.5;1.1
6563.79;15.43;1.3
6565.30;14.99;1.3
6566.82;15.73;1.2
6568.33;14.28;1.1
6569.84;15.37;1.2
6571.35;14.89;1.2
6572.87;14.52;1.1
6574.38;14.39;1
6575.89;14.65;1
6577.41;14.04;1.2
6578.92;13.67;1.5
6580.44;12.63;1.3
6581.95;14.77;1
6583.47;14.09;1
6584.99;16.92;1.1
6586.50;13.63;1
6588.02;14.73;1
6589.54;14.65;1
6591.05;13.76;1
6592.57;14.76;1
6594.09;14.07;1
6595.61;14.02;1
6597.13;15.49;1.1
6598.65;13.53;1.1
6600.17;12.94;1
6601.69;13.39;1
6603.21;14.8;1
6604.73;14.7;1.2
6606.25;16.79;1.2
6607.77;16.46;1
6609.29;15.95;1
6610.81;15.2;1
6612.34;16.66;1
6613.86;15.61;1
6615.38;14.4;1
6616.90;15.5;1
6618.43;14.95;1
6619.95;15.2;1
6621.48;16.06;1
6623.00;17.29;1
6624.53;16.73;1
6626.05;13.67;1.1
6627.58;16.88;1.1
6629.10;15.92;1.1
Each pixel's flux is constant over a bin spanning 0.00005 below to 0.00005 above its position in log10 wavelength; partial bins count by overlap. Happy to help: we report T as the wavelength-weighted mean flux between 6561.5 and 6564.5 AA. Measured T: 15.5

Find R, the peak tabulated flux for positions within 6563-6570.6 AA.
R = 15.73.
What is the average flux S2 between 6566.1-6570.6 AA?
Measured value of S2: 15.1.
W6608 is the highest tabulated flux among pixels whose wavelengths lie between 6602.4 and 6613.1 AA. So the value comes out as 16.79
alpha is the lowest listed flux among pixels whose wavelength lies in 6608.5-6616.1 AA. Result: 14.4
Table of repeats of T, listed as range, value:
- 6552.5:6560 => 15.7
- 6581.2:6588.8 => 14.8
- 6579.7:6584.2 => 13.8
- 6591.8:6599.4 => 14.4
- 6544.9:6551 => 14.5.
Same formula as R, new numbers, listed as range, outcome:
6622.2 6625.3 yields 17.29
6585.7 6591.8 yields 14.73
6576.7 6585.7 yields 16.92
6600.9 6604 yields 14.8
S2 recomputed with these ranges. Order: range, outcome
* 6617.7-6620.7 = 15.1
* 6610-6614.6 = 15.8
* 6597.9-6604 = 13.7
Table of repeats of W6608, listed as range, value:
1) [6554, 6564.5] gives 16.64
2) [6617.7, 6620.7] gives 15.2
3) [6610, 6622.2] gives 16.66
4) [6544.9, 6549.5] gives 14.59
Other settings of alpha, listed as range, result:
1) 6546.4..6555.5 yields 13.83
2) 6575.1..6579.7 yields 13.67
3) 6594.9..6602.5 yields 12.94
